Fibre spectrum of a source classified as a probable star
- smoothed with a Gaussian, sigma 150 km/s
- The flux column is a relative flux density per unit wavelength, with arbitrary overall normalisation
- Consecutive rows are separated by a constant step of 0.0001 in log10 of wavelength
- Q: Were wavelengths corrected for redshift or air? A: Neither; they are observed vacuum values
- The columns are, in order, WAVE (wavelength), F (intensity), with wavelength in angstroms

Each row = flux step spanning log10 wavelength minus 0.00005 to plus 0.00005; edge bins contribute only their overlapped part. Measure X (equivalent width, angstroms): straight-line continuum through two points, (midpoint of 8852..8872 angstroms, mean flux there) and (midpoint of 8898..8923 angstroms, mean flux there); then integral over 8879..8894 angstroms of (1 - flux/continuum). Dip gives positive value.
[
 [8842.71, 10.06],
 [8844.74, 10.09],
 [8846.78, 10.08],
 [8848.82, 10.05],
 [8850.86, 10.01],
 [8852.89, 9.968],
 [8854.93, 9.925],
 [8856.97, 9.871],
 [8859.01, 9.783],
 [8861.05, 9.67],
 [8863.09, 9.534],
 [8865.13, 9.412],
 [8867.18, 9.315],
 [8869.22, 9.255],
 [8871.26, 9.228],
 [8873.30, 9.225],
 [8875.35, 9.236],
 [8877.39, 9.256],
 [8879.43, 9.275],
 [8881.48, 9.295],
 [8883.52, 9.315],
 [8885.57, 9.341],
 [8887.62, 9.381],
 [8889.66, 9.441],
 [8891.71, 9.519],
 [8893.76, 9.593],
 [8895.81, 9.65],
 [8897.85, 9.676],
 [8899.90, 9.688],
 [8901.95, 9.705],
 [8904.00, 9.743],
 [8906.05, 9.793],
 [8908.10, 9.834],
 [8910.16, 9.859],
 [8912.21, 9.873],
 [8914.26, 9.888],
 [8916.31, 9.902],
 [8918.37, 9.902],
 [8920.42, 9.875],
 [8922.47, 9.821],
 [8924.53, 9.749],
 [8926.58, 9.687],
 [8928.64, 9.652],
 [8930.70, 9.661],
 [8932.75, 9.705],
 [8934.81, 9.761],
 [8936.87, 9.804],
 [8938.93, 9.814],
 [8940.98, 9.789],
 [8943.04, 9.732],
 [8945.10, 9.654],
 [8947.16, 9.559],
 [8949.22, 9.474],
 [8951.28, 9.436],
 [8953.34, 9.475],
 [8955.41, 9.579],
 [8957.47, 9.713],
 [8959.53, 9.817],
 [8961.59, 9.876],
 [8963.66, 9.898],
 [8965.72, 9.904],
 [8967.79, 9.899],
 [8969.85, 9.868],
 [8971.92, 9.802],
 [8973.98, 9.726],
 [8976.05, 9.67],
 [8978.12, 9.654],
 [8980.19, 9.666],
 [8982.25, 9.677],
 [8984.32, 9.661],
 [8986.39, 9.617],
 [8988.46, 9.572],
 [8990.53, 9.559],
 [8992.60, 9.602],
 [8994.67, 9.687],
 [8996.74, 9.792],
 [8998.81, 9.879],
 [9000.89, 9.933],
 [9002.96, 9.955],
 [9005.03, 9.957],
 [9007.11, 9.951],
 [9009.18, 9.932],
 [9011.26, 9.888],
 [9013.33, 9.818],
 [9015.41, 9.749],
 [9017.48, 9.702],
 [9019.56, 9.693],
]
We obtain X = 0.5 angstroms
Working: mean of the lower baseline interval 9.6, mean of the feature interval 9.39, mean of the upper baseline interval 9.82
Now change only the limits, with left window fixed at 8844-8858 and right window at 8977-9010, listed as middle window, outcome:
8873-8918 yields 1.5 angstroms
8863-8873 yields 0.6 angstroms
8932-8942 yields 0.1 angstroms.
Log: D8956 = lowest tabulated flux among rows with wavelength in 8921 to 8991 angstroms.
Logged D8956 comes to 9.436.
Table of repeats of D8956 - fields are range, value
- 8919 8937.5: 9.652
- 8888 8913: 9.441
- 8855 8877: 9.225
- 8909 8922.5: 9.821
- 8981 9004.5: 9.559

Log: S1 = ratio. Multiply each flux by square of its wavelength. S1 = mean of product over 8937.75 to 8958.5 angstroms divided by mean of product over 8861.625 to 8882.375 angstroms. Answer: 1.1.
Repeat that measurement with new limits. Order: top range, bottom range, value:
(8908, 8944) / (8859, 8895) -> 1.06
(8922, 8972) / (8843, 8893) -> 1.03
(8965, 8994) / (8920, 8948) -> 1.01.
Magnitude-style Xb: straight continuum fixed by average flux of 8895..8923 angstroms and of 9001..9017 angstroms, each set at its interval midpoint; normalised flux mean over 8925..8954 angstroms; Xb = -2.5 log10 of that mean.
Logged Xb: 0.02 mag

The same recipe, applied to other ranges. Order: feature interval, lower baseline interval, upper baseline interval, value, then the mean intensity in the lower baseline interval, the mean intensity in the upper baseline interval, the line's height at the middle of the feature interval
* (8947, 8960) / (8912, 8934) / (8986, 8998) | 0.02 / 9.79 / 9.65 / 9.73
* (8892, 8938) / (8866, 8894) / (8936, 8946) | -0.02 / 9.33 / 9.76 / 9.58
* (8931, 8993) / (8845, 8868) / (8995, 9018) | 0.02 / 9.79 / 9.87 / 9.85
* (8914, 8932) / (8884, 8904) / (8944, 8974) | -0.02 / 9.56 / 9.71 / 9.63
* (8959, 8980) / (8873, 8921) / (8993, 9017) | 0.00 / 9.6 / 9.86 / 9.77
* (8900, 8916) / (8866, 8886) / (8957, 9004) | -0.04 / 9.27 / 9.76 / 9.42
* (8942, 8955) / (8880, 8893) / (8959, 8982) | 0.02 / 9.38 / 9.79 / 9.69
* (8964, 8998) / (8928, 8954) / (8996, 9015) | 0.01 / 9.66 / 9.89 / 9.8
